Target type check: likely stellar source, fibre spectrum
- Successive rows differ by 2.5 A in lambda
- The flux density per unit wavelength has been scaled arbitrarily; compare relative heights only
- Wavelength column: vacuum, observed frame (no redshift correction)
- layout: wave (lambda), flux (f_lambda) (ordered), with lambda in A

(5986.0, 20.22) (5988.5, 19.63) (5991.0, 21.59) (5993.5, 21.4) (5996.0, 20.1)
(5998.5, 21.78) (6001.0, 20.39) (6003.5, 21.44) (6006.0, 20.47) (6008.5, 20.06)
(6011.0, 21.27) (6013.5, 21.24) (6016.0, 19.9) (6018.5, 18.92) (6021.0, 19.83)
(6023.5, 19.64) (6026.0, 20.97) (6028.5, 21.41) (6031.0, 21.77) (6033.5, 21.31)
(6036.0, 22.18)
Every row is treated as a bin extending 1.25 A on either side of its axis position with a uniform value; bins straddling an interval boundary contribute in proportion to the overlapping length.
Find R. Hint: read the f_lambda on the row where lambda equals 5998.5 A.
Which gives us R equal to 21.78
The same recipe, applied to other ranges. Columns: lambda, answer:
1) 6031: 21.77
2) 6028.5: 21.41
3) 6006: 20.47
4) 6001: 20.39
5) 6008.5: 20.06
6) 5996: 20.1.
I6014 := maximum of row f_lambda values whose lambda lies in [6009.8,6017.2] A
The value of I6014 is 21.27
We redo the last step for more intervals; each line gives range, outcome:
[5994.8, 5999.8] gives 21.78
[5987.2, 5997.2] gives 21.59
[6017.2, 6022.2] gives 19.83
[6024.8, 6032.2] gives 21.77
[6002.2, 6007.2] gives 21.44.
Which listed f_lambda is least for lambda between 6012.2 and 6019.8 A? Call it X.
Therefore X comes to 18.92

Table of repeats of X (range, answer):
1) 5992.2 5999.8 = 20.1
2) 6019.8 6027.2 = 19.64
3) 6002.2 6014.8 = 20.06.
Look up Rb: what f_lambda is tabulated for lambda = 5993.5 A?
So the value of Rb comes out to 21.4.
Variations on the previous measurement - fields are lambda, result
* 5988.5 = 19.63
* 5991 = 21.59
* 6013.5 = 21.24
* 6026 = 20.97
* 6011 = 21.27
